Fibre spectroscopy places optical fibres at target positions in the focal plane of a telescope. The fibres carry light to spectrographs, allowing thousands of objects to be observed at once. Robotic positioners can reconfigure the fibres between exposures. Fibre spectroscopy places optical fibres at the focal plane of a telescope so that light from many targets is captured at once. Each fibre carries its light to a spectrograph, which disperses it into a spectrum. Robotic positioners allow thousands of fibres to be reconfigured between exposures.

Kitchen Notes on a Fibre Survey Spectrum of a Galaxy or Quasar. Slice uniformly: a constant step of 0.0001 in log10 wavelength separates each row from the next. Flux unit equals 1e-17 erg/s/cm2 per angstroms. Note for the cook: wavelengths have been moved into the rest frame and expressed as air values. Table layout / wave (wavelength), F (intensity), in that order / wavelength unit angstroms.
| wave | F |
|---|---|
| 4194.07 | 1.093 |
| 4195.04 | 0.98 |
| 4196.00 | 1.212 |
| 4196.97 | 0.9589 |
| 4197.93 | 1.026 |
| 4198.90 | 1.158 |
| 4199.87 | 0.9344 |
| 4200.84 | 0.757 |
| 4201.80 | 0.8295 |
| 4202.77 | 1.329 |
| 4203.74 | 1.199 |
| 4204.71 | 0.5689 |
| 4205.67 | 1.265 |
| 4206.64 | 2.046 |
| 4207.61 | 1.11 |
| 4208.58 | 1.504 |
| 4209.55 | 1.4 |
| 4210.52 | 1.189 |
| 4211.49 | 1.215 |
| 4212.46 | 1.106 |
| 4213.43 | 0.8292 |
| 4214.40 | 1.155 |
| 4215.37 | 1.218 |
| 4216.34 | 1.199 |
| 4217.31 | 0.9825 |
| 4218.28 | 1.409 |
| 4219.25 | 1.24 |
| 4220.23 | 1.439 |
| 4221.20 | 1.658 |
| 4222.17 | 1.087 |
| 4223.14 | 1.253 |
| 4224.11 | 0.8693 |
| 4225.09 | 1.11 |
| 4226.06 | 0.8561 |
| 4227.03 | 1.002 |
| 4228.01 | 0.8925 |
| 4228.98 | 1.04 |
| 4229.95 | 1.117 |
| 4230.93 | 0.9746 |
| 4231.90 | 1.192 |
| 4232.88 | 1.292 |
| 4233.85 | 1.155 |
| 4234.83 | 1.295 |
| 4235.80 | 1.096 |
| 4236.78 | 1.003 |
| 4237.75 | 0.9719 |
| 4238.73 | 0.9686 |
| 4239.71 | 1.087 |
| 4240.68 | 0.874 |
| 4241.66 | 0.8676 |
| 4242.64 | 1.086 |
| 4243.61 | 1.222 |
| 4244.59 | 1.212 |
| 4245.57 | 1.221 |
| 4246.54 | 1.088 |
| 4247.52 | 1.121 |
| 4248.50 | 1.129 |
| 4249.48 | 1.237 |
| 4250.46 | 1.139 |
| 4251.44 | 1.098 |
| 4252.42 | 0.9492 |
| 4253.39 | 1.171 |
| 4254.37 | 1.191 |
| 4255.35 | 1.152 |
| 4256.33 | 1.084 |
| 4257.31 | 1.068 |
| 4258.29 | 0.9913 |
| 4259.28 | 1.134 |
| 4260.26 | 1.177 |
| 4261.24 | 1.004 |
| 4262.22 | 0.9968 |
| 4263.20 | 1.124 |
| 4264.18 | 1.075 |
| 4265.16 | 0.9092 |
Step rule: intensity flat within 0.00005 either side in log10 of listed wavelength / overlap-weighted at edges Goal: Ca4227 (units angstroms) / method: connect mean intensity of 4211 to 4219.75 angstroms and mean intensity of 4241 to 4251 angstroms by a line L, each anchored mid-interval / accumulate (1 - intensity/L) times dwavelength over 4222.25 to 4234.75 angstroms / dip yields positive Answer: 0.8 angstroms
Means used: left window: 1.15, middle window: 1.07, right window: 1.13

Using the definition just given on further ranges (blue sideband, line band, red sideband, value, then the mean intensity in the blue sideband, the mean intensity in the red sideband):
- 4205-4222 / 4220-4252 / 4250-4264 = 2.0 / 1.28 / 1.09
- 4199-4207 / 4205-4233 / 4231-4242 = -2.6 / 1.1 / 1.07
